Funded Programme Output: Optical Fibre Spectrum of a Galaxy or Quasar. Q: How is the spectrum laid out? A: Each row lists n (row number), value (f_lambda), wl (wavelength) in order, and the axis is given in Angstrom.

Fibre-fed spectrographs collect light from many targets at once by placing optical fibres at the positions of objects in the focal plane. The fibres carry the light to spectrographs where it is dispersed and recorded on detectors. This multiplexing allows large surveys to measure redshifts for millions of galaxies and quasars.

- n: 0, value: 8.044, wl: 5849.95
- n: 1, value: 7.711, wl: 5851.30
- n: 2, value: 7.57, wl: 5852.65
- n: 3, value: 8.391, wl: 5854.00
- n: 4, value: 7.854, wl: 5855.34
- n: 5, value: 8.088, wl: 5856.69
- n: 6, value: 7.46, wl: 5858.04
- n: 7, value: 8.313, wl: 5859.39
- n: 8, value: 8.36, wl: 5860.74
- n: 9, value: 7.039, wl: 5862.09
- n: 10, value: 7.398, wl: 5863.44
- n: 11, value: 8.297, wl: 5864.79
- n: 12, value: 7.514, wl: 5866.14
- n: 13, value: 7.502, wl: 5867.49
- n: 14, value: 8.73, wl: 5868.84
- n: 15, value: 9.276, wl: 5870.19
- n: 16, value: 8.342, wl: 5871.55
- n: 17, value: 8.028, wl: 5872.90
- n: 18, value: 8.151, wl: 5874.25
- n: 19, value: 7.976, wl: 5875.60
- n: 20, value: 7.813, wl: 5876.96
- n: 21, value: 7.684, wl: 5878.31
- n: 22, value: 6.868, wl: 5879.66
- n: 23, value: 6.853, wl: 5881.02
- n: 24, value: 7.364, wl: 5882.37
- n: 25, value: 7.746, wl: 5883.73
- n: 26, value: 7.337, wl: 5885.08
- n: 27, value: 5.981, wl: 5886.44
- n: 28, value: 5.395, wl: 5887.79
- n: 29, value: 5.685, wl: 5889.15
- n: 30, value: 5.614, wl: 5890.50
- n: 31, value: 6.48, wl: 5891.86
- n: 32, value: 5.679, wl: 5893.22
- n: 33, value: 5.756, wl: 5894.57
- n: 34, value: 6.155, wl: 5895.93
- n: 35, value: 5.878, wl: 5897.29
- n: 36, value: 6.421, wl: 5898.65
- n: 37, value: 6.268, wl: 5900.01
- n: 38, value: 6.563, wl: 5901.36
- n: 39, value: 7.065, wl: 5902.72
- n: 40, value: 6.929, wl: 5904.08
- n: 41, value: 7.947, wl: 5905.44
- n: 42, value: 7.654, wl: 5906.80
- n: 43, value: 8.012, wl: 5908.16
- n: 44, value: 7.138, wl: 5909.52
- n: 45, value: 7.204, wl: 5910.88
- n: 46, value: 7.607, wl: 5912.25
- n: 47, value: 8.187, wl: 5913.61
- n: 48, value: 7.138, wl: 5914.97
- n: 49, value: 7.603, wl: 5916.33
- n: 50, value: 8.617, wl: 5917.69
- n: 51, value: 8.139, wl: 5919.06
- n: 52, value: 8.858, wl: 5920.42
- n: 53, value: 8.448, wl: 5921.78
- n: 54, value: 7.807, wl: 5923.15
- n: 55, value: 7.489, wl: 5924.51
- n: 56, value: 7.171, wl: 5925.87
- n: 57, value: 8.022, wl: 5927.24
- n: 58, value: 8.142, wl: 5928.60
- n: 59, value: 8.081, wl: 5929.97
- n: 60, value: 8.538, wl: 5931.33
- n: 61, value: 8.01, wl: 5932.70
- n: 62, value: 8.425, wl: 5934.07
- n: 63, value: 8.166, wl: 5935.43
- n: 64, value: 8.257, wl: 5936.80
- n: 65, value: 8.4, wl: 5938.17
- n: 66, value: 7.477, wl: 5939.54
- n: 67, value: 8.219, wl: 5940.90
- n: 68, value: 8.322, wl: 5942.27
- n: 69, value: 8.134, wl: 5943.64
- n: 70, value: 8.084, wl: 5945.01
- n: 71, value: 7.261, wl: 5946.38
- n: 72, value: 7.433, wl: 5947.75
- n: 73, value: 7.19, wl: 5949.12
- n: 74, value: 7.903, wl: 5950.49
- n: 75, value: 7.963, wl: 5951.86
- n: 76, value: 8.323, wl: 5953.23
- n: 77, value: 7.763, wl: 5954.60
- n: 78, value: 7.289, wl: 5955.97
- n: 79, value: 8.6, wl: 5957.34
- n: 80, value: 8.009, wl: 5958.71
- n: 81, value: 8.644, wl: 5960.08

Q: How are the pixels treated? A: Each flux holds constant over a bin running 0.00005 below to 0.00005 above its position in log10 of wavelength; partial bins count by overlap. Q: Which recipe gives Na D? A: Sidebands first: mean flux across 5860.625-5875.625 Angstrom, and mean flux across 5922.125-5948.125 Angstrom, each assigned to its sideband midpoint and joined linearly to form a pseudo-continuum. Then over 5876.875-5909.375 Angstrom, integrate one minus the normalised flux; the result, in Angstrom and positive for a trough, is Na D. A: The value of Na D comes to 5.35 Angstrom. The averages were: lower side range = 8.04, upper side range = 7.98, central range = 6.7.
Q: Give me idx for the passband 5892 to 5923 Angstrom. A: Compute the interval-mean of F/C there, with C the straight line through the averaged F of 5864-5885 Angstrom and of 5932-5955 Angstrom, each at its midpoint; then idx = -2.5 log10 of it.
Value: 0.097 mag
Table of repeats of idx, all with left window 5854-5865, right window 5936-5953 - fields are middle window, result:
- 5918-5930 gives -0.019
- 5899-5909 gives 0.101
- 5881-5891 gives 0.210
